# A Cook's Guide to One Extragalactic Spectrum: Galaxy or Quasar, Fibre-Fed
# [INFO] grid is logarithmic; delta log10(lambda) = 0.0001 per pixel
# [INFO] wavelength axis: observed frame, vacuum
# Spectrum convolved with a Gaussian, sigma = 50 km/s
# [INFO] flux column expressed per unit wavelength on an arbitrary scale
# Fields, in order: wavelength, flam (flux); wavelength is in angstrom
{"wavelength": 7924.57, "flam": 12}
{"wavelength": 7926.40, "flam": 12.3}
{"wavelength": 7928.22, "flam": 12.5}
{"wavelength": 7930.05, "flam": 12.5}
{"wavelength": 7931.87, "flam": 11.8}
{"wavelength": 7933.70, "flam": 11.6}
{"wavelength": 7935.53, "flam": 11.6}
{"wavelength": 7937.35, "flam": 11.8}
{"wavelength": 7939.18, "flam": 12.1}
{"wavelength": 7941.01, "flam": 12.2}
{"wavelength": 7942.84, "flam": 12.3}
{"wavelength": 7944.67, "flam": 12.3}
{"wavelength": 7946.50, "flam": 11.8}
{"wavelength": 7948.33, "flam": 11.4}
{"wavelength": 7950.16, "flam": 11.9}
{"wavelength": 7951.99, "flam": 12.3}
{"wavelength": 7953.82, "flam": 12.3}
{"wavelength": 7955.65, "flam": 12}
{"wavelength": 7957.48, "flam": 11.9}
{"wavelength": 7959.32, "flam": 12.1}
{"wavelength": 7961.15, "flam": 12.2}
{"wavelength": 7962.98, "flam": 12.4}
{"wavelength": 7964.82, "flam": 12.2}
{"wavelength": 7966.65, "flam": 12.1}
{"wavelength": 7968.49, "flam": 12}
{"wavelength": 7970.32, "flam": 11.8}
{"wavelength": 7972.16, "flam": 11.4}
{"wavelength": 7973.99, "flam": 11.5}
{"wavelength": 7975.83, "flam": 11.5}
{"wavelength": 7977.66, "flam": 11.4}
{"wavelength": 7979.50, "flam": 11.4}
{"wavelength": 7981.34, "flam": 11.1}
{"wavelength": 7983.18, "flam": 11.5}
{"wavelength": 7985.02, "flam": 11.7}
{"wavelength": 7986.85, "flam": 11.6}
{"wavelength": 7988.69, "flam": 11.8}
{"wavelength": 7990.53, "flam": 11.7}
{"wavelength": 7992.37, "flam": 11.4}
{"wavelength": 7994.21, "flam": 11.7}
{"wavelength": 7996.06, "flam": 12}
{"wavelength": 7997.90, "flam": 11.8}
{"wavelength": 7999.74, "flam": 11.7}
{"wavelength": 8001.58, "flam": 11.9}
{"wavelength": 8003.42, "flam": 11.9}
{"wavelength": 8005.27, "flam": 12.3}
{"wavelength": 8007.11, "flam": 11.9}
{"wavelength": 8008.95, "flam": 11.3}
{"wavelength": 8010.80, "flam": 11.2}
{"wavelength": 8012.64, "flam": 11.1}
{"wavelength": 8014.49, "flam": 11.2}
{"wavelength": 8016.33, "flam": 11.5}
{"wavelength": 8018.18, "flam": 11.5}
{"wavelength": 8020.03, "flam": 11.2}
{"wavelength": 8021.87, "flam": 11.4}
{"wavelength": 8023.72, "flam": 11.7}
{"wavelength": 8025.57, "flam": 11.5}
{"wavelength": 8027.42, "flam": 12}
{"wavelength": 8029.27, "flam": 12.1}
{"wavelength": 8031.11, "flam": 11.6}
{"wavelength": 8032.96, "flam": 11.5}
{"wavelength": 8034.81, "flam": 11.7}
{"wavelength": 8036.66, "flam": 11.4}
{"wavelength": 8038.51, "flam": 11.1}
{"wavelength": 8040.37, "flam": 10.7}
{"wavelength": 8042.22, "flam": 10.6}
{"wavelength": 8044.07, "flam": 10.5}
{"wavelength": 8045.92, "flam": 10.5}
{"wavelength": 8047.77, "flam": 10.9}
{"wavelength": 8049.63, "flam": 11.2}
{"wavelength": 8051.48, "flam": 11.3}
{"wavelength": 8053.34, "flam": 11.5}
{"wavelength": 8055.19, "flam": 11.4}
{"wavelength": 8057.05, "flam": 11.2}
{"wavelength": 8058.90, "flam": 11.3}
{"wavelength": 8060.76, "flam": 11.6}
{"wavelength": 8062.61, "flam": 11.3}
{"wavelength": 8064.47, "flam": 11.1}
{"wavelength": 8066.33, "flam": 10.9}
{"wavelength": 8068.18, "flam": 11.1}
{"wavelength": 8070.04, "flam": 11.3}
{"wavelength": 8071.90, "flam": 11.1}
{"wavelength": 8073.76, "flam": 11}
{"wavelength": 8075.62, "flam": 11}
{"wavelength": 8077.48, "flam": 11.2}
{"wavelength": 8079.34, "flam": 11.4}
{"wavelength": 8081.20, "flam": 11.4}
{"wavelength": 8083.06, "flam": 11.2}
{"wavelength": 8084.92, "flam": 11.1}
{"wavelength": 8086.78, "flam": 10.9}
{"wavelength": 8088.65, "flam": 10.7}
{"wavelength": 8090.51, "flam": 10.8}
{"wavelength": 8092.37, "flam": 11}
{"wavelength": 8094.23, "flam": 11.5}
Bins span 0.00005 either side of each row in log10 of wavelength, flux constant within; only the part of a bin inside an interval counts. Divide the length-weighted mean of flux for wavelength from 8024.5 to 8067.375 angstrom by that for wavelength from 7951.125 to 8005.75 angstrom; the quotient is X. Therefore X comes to 0.95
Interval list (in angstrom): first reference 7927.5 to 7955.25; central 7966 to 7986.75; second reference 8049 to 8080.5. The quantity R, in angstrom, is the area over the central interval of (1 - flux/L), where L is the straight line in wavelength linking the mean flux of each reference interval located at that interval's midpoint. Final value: 0.4 angstrom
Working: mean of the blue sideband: 12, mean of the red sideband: 11.2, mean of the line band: 11.6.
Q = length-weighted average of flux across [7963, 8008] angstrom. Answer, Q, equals 11.7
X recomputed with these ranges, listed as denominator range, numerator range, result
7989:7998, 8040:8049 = 0.91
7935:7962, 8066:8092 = 0.92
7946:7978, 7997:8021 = 0.97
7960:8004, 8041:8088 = 0.95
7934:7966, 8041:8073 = 0.92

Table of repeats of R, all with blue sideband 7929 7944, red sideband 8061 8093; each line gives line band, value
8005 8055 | 0.29 angstrom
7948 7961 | -0.16 angstrom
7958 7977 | -0.18 angstrom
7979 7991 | 0.15 angstrom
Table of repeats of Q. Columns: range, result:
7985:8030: 11.6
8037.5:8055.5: 11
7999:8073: 11.4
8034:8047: 10.9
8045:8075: 11.2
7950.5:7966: 12.2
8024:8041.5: 11.5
